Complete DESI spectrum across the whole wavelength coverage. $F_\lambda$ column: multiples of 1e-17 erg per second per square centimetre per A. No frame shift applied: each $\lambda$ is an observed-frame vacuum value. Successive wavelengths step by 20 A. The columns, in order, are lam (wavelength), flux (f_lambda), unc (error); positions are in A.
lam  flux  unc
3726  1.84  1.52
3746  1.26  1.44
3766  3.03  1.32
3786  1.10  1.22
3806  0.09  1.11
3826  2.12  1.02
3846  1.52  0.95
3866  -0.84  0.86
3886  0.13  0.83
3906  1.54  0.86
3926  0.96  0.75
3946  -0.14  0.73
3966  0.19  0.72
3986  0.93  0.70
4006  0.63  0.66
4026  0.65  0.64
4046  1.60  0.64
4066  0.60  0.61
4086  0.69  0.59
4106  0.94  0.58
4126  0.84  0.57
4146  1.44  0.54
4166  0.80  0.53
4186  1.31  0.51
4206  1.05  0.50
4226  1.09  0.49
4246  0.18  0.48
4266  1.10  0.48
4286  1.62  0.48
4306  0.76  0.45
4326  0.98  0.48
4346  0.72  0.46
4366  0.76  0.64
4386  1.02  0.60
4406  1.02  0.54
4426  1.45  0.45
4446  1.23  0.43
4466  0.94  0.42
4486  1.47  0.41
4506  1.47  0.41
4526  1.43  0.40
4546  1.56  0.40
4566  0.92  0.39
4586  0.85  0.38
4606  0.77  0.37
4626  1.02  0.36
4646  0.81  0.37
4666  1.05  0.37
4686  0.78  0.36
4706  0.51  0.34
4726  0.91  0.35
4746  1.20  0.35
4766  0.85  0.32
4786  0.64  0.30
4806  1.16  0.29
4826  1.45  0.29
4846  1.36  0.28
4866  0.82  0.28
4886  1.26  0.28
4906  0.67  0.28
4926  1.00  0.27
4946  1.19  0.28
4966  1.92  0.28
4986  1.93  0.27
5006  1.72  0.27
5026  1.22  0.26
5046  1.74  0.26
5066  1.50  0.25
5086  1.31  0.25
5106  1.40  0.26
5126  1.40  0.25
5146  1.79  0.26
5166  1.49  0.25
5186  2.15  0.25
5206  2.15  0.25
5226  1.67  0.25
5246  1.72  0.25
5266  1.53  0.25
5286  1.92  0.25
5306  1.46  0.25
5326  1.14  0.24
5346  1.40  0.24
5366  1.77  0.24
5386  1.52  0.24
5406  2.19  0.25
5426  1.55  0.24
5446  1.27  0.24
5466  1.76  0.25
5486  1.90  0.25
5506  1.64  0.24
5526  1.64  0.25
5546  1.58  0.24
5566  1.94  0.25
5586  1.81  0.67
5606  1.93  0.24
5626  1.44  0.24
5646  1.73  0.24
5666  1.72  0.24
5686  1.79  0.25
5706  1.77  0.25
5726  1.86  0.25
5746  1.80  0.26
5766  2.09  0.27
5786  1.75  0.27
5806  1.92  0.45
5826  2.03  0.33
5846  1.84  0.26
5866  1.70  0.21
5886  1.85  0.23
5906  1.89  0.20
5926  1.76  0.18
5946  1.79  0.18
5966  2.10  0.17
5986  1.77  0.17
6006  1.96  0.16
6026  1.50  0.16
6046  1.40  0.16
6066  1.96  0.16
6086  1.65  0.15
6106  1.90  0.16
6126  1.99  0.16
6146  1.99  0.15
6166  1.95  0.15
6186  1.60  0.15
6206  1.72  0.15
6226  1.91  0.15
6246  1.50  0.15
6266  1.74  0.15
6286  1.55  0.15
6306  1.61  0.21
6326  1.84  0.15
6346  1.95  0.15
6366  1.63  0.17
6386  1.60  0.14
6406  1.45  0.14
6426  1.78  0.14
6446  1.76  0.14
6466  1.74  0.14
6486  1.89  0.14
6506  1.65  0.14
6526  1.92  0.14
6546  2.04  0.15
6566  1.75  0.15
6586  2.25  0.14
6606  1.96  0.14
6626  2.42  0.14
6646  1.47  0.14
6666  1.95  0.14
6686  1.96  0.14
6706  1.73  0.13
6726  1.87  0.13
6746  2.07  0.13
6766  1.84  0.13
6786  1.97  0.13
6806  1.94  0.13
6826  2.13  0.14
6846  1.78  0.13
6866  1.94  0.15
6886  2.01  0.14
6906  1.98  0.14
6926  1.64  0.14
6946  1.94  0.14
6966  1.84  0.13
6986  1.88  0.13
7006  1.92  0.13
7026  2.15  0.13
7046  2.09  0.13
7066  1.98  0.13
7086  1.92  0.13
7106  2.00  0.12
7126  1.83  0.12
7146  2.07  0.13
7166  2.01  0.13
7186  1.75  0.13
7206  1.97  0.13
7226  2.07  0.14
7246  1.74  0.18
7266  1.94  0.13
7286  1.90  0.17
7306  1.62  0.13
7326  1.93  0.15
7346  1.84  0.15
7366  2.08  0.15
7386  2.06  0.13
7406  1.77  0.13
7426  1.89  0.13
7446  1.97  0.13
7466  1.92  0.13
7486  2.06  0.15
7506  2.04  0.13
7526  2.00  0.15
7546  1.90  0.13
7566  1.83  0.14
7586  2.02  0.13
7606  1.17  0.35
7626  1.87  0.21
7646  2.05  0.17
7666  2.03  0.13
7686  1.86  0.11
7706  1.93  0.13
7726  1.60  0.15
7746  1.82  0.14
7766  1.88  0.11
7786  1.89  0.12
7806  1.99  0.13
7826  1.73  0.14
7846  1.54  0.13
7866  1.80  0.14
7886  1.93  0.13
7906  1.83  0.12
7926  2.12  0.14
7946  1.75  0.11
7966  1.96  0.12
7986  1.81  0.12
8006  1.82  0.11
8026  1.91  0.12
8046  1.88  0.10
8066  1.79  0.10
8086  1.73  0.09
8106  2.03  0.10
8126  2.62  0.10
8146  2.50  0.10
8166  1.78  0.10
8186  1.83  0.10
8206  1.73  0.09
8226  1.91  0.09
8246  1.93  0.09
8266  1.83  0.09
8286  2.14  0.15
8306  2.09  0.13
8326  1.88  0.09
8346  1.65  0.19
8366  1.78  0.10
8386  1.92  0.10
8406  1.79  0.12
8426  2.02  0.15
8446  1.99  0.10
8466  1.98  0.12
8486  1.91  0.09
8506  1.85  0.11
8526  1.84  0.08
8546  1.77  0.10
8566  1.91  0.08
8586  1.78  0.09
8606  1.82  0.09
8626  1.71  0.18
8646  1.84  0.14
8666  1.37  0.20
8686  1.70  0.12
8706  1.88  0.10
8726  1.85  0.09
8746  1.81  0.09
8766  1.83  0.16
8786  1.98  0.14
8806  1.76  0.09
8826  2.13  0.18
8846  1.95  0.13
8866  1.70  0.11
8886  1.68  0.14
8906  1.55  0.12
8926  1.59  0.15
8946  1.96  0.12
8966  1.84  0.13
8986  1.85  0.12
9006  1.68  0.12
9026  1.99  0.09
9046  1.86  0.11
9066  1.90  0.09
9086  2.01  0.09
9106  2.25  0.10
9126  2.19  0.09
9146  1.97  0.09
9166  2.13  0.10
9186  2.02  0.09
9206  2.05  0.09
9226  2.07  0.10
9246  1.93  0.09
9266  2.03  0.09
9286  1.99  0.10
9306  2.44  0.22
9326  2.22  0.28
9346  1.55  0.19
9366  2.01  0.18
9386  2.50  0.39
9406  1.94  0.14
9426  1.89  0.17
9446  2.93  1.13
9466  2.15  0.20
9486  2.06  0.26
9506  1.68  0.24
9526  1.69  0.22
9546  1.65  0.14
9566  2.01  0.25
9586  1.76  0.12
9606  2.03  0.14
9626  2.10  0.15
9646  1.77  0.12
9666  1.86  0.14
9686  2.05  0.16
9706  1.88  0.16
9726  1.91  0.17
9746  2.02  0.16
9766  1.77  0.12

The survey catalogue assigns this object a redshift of 0.24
